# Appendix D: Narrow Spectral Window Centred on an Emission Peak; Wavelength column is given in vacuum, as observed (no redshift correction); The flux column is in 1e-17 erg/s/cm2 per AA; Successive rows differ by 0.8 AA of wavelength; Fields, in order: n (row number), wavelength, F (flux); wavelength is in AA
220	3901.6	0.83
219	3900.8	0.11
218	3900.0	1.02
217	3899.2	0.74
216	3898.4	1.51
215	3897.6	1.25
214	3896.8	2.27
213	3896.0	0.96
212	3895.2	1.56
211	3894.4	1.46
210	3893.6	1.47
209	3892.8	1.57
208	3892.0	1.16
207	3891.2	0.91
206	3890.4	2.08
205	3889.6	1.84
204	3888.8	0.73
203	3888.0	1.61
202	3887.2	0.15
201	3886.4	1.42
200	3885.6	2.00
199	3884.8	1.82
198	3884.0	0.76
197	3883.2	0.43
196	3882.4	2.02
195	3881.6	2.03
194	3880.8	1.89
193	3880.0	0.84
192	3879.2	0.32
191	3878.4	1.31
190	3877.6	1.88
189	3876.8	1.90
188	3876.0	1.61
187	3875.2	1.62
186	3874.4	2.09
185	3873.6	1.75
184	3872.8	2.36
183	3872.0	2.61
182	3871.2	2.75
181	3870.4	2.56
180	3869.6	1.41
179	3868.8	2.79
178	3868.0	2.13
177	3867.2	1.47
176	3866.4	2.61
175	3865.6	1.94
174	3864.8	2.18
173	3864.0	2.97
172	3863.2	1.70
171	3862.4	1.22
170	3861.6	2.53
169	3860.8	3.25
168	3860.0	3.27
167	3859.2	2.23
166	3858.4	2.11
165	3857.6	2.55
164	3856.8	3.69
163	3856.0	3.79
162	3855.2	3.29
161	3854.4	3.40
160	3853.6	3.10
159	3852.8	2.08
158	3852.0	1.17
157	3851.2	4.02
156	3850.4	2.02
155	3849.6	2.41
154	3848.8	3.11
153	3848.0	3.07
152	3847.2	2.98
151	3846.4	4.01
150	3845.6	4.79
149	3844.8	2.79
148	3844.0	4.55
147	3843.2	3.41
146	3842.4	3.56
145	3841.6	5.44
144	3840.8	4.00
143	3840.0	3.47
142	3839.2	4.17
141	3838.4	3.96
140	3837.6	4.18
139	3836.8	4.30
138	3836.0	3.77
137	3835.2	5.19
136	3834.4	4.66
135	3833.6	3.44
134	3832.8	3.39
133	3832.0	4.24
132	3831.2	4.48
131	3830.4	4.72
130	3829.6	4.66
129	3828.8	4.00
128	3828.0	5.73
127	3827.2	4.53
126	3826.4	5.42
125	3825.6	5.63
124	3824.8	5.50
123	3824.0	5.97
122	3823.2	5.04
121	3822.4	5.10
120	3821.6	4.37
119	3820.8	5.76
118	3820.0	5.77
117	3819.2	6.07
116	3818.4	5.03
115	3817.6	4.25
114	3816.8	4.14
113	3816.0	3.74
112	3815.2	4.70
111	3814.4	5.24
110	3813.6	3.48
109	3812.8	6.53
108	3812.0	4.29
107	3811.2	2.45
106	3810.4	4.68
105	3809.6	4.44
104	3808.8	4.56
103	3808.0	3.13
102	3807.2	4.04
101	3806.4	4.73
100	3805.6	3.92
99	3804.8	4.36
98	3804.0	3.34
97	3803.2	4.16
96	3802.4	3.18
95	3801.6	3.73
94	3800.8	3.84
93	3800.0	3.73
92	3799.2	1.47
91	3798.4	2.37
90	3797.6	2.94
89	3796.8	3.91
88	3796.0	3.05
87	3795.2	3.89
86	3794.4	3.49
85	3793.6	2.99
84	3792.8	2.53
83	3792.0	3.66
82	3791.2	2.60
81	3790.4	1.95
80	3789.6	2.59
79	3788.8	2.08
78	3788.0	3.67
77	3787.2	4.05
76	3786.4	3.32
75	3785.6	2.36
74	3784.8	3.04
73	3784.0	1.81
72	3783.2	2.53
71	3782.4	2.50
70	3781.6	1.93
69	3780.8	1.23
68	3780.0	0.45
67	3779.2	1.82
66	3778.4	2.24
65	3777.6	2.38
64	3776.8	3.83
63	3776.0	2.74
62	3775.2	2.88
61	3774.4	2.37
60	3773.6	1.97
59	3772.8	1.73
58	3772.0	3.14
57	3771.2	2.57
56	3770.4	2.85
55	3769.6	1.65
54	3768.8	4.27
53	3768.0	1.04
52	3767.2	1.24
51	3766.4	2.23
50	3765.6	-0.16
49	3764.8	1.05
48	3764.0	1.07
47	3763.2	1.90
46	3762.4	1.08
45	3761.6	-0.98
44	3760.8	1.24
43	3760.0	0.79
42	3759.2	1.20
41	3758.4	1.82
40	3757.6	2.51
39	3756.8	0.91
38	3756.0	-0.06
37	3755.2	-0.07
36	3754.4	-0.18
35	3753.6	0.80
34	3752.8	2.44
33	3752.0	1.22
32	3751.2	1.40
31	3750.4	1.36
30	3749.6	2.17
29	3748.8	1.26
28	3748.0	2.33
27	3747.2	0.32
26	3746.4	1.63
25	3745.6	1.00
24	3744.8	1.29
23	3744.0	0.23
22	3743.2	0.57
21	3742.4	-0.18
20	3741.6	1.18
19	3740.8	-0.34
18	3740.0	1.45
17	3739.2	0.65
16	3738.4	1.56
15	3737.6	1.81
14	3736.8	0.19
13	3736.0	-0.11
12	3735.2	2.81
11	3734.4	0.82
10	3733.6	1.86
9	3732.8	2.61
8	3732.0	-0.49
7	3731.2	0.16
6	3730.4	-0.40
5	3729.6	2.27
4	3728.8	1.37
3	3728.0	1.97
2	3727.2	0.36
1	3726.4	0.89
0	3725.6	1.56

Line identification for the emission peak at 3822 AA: C IV 1549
